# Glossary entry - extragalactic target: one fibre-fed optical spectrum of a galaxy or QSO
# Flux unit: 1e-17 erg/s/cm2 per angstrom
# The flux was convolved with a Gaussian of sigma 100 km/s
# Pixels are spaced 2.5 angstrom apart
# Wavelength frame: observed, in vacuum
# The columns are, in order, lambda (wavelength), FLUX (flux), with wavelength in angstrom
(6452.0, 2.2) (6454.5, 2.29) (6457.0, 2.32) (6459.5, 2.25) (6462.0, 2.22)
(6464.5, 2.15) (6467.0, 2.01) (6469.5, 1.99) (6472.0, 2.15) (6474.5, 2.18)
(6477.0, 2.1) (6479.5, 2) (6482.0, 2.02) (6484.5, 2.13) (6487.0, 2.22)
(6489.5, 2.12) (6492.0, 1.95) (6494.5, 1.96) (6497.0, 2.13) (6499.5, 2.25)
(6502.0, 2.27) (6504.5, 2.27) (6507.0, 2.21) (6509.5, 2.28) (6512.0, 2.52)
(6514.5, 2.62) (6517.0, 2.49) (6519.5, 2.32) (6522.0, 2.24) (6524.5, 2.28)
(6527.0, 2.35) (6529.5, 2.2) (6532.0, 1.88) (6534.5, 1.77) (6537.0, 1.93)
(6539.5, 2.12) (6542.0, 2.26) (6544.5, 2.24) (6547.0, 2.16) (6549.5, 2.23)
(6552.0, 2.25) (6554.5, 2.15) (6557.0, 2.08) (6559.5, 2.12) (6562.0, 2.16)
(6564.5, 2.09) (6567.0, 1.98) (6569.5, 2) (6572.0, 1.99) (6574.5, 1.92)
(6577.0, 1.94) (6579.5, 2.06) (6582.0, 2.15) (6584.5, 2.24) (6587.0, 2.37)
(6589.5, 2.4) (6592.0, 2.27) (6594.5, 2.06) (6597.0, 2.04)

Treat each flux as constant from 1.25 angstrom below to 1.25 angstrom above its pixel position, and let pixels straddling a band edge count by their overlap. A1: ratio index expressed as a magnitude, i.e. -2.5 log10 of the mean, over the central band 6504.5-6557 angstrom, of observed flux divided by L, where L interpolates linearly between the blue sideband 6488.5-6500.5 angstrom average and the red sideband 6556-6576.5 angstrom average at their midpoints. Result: -0.08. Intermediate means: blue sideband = 2.08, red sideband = 2.04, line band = 2.22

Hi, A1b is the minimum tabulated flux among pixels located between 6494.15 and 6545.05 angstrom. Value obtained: 1.77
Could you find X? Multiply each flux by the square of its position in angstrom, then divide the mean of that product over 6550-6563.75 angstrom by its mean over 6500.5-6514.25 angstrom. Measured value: 0.9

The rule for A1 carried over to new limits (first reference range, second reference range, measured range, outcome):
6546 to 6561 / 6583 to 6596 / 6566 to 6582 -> 0.116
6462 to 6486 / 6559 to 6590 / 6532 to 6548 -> 0.018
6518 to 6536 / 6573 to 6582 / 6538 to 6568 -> -0.041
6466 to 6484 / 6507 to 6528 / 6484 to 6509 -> 0.034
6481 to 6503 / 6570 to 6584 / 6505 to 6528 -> -0.134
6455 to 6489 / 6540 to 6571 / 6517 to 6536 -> -0.014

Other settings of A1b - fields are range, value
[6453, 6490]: 1.99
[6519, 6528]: 2.24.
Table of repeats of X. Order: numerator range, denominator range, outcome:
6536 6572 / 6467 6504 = 1.03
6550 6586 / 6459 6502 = 1.02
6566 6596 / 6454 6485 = 1.03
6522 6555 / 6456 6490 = 1.03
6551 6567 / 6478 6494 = 1.05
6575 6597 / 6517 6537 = 1.02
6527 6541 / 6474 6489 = 0.97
